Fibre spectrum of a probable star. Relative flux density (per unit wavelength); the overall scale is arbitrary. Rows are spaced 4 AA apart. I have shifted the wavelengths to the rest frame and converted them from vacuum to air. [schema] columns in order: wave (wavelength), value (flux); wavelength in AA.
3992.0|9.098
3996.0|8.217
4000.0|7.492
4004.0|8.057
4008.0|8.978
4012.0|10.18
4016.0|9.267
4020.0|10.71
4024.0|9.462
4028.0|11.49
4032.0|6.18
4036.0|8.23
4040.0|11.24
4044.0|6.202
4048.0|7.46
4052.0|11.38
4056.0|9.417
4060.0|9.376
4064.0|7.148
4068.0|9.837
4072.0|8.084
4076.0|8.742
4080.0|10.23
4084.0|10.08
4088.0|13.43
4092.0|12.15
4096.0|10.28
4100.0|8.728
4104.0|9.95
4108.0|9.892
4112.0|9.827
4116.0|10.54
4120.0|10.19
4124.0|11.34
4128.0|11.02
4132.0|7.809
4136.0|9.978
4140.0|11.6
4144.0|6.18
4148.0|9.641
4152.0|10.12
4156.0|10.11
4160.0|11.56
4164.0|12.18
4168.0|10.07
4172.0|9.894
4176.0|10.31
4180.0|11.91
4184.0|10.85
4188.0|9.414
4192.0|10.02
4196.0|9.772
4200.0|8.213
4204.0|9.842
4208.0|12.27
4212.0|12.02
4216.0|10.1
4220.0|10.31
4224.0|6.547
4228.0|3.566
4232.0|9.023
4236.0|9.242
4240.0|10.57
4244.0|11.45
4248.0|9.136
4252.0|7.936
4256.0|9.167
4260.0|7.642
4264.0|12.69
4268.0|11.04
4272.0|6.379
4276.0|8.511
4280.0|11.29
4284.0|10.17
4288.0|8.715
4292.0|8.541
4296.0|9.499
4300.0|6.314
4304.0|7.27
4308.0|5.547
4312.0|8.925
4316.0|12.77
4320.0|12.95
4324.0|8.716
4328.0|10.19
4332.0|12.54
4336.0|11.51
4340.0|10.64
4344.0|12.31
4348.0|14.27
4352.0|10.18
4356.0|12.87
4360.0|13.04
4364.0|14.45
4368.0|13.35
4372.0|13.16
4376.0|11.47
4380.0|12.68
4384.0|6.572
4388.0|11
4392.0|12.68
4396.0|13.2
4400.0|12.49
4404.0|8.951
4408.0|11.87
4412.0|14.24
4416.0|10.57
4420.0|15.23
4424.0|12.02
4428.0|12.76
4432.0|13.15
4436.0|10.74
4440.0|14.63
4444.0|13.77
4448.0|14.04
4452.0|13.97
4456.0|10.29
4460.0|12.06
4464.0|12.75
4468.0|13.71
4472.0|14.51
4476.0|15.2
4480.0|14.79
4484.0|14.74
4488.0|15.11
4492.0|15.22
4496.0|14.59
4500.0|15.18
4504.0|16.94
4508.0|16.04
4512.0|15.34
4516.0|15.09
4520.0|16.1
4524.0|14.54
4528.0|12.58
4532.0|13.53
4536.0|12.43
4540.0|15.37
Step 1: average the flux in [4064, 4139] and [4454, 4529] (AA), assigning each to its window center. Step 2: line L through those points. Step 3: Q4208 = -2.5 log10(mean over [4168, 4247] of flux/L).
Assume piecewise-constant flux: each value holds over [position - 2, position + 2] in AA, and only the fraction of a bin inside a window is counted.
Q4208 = 0.15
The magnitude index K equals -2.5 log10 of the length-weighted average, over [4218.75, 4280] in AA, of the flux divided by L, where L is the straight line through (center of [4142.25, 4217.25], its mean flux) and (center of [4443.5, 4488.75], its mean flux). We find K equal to 0.235 mag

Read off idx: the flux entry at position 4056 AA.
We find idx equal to 9.417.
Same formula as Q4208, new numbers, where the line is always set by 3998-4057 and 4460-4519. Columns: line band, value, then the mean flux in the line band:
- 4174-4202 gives 0.10 mag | 10.1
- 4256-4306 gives 0.33 mag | 9.01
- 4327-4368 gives 0.07 mag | 12.3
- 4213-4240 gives 0.34 mag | 8.46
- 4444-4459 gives 0.12 mag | 12.9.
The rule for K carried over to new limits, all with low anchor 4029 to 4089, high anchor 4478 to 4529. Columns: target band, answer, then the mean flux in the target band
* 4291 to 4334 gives 0.31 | 9.41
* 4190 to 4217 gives 0.08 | 10.3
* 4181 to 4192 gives 0.06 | 10.3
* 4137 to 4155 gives 0.09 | 9.46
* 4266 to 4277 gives 0.35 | 8.66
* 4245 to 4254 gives 0.30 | 8.86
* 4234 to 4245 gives 0.12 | 10.3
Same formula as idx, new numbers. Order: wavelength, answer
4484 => 14.74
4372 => 13.16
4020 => 10.71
